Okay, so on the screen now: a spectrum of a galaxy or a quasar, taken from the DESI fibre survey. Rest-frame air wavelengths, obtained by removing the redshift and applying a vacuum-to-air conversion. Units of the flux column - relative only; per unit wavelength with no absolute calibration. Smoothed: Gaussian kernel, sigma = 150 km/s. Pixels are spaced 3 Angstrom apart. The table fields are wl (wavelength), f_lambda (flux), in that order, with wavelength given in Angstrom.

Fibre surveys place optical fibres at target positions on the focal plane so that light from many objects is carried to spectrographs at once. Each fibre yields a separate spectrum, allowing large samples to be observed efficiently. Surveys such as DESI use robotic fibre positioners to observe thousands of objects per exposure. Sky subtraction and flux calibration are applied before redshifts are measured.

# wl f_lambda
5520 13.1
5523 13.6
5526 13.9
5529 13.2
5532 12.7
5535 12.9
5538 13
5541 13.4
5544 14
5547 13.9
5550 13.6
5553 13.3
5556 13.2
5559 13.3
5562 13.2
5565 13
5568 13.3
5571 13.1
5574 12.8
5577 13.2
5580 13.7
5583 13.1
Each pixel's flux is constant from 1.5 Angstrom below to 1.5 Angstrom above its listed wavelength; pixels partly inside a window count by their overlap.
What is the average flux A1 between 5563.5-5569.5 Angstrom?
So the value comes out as 13.2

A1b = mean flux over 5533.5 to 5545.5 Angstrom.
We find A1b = 13.3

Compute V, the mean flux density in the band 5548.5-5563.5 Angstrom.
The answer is 13.3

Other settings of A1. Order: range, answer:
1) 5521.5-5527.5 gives 13.8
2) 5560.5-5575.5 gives 13.1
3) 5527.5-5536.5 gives 12.9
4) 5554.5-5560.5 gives 13.2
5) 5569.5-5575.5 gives 13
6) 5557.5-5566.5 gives 13.2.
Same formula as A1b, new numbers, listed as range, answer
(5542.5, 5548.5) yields 14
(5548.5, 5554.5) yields 13.5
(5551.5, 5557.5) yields 13.2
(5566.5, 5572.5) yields 13.2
